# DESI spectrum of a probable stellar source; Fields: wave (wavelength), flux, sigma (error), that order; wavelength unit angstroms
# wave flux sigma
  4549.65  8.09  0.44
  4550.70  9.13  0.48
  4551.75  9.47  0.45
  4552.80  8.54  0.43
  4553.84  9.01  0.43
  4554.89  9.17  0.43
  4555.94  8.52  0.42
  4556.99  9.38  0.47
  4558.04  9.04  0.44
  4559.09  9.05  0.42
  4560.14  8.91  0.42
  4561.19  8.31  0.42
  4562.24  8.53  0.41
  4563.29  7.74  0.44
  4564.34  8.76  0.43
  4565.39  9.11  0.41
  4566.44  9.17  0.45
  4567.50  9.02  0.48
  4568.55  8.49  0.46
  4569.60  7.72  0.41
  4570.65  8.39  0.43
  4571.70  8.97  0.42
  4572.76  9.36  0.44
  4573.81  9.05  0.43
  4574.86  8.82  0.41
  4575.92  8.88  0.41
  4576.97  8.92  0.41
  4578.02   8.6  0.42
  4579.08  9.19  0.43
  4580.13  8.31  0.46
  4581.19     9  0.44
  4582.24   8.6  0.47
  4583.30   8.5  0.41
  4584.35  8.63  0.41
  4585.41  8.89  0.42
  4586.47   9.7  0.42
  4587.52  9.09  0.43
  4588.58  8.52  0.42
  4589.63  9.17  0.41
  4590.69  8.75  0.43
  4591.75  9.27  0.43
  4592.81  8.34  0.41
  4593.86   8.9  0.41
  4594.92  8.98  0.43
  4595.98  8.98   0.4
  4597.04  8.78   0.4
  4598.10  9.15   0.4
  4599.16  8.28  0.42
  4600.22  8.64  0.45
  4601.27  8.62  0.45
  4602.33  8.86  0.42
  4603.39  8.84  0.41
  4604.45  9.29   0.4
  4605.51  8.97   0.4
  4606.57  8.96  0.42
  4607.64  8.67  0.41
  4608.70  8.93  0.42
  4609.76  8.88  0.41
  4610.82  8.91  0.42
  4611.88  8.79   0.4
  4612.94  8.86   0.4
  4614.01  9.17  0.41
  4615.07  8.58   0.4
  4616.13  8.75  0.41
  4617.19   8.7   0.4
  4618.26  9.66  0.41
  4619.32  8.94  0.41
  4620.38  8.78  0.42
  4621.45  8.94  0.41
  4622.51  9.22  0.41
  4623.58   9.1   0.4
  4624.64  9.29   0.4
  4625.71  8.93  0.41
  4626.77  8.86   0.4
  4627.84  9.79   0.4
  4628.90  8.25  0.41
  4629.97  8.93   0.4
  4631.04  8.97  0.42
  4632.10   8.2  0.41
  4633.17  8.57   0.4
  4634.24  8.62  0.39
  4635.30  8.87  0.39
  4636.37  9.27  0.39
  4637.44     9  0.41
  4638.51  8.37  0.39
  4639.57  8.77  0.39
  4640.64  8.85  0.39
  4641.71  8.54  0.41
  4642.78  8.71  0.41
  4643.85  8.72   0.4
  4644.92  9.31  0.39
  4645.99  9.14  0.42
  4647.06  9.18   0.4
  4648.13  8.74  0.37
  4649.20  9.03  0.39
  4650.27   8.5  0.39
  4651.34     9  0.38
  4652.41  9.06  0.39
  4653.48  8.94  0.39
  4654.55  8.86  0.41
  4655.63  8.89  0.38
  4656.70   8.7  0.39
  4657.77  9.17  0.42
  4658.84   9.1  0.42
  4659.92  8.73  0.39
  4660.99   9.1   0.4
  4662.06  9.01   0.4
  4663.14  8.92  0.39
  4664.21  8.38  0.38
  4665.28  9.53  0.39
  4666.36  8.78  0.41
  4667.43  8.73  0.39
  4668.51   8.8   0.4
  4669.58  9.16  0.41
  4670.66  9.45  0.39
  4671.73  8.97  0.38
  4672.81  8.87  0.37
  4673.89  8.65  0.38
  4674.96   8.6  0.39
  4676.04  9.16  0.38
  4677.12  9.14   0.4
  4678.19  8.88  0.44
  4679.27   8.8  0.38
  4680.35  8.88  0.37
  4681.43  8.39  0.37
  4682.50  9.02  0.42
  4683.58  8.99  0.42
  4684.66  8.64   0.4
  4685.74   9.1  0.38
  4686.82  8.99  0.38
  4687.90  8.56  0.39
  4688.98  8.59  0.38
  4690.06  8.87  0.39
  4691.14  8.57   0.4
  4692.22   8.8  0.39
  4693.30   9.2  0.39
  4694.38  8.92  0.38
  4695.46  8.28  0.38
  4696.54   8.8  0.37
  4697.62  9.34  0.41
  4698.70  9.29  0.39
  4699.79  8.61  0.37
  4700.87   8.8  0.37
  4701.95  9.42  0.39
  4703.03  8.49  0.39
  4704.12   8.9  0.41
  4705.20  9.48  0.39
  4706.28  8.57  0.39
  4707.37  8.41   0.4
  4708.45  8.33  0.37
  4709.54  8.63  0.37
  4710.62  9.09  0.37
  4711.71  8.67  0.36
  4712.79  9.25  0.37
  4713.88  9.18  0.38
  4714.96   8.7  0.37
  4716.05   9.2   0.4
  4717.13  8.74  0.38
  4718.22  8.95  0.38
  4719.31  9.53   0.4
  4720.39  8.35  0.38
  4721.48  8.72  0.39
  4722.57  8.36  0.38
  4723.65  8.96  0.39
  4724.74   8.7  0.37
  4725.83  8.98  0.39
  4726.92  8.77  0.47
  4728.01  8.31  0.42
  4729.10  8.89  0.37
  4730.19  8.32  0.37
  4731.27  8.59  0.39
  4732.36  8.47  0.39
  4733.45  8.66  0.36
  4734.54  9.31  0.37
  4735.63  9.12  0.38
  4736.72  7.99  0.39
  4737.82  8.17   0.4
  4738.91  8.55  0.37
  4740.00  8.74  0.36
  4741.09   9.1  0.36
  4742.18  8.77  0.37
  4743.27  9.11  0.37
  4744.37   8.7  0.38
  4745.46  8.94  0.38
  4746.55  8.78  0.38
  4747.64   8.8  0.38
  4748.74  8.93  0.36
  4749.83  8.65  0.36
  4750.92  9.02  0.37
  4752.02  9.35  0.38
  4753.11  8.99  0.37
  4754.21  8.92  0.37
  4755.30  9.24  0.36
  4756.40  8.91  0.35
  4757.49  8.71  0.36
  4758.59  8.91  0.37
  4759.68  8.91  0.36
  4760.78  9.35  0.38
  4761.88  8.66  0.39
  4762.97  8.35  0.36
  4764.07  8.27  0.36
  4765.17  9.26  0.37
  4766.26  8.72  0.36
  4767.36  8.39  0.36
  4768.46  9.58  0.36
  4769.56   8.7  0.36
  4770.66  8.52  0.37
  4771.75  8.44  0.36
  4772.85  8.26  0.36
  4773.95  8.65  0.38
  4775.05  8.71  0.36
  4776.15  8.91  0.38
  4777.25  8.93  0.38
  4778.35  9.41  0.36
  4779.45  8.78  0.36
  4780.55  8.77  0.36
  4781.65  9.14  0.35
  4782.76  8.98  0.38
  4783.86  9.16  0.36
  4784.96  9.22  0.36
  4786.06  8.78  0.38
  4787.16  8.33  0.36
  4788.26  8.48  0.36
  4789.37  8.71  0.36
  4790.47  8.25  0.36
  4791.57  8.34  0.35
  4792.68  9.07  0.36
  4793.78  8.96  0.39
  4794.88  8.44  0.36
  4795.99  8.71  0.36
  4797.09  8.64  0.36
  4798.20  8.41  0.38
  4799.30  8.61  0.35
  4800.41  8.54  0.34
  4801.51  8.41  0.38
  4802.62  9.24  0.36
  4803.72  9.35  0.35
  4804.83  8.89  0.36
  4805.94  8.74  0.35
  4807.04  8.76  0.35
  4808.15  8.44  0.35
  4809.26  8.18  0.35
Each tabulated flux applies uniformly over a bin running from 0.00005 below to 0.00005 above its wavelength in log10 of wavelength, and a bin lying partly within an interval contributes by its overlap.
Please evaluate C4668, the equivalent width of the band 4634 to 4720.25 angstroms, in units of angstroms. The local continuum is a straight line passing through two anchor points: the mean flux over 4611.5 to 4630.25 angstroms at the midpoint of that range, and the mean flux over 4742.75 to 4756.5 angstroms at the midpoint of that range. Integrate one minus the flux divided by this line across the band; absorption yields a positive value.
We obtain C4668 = 0.7 angstroms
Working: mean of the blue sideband 8.98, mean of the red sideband 8.95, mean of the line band 8.89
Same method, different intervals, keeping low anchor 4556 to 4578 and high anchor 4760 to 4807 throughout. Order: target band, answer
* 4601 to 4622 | -0.33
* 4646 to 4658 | -0.20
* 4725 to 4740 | 0.23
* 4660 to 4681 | -0.39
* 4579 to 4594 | -0.13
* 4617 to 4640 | -0.38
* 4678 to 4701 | -0.17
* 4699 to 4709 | -0.03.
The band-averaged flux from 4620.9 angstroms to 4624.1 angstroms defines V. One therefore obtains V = 9.06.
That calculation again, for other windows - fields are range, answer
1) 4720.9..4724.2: 8.68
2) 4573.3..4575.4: 8.92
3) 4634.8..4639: 8.87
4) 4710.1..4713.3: 9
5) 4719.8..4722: 8.57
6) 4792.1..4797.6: 8.76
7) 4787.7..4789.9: 8.57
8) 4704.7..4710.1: 8.68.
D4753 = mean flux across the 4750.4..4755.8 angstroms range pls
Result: 9.1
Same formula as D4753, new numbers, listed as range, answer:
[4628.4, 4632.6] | 8.59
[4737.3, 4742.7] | 8.68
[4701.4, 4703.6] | 8.95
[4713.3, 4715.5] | 8.95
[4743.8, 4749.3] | 8.83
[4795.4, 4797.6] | 8.67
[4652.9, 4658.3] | 8.91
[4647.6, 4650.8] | 8.76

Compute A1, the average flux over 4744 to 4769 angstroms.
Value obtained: 8.89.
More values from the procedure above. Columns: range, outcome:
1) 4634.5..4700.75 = 8.89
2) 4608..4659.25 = 8.9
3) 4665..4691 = 8.88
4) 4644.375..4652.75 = 9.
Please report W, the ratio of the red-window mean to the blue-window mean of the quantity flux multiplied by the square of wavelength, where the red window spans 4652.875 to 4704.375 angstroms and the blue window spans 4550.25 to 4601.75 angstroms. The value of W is 1.1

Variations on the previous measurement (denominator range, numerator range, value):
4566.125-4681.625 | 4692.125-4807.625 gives 1.05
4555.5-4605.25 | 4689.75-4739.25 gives 1.06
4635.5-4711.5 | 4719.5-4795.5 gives 1.02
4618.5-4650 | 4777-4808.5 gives 1.05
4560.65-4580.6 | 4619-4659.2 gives 1.05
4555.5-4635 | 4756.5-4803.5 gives 1.07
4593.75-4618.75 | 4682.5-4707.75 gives 1.04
